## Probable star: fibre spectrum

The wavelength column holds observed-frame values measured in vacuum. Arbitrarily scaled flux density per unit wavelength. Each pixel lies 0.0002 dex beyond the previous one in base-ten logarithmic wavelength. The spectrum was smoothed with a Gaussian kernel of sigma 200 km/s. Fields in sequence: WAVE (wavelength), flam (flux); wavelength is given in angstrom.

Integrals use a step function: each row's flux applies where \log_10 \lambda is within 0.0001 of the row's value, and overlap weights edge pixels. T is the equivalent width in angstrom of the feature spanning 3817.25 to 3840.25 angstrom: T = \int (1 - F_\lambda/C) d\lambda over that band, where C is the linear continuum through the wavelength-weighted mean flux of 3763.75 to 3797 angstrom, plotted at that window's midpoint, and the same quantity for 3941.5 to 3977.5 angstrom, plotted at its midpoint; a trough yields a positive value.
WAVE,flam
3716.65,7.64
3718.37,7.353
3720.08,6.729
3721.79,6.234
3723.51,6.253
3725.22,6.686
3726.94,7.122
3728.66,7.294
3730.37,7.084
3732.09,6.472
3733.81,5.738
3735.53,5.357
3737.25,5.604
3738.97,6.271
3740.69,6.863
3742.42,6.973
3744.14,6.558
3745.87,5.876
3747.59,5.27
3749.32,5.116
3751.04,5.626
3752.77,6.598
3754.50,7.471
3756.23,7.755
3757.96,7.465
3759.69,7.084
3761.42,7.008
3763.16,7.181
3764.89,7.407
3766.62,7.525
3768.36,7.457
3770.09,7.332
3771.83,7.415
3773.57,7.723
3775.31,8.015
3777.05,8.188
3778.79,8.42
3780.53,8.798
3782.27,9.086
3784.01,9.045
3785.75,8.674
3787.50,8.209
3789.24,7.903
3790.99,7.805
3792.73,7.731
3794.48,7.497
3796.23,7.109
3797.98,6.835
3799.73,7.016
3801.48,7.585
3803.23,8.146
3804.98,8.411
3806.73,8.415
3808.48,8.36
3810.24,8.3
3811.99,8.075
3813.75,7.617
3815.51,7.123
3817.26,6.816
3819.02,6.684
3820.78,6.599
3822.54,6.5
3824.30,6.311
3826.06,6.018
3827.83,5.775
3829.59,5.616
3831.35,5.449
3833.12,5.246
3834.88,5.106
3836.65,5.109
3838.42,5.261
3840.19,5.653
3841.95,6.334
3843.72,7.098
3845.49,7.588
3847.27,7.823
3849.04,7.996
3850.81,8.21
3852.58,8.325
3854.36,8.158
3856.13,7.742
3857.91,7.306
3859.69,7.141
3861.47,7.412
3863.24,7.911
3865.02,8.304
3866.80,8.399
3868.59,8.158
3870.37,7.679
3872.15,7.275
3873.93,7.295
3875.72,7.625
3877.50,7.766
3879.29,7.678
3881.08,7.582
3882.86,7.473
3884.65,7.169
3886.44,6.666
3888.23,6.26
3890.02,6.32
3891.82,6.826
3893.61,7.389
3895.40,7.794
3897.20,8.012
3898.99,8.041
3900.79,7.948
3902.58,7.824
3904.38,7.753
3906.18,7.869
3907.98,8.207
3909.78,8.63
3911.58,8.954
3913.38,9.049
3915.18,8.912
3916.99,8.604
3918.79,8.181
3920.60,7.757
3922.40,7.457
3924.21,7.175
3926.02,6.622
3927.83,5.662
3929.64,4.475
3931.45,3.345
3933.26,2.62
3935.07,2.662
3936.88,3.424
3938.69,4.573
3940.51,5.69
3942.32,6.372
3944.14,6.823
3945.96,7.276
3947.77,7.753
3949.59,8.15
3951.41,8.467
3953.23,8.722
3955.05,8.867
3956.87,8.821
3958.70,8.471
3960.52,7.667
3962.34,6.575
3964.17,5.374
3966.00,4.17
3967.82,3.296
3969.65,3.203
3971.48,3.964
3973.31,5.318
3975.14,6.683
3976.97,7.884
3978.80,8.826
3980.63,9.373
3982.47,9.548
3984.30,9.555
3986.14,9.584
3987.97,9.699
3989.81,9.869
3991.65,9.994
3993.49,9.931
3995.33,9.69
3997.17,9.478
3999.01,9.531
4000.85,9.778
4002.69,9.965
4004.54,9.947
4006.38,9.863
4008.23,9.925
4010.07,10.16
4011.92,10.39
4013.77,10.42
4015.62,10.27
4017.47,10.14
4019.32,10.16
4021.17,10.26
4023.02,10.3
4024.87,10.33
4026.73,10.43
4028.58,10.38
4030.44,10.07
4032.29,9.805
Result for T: 5.4 angstrom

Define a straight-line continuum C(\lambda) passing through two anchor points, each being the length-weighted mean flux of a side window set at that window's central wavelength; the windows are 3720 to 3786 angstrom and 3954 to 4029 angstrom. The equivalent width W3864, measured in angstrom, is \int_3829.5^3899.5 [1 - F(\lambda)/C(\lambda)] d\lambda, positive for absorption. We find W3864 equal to 5.9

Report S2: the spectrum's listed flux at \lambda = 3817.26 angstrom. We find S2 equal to 6.816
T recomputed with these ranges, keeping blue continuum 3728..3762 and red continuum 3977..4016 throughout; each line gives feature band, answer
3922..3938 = 7.4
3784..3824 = -2.2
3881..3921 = 3.4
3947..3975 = 8.1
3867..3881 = 0.8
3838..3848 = 1.4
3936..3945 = 3.6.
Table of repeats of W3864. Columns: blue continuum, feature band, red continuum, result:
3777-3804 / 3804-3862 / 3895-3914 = 8.0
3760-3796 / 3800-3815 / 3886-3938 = -0.7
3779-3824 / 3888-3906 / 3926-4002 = -0.2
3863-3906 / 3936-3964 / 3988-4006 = 5.5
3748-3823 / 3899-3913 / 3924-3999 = -2.0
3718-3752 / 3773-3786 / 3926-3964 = -4.5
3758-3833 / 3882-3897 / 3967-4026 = 2.1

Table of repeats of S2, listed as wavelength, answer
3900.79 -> 7.948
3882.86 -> 7.473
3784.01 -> 9.045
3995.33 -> 9.69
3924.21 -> 7.175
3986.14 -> 9.584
